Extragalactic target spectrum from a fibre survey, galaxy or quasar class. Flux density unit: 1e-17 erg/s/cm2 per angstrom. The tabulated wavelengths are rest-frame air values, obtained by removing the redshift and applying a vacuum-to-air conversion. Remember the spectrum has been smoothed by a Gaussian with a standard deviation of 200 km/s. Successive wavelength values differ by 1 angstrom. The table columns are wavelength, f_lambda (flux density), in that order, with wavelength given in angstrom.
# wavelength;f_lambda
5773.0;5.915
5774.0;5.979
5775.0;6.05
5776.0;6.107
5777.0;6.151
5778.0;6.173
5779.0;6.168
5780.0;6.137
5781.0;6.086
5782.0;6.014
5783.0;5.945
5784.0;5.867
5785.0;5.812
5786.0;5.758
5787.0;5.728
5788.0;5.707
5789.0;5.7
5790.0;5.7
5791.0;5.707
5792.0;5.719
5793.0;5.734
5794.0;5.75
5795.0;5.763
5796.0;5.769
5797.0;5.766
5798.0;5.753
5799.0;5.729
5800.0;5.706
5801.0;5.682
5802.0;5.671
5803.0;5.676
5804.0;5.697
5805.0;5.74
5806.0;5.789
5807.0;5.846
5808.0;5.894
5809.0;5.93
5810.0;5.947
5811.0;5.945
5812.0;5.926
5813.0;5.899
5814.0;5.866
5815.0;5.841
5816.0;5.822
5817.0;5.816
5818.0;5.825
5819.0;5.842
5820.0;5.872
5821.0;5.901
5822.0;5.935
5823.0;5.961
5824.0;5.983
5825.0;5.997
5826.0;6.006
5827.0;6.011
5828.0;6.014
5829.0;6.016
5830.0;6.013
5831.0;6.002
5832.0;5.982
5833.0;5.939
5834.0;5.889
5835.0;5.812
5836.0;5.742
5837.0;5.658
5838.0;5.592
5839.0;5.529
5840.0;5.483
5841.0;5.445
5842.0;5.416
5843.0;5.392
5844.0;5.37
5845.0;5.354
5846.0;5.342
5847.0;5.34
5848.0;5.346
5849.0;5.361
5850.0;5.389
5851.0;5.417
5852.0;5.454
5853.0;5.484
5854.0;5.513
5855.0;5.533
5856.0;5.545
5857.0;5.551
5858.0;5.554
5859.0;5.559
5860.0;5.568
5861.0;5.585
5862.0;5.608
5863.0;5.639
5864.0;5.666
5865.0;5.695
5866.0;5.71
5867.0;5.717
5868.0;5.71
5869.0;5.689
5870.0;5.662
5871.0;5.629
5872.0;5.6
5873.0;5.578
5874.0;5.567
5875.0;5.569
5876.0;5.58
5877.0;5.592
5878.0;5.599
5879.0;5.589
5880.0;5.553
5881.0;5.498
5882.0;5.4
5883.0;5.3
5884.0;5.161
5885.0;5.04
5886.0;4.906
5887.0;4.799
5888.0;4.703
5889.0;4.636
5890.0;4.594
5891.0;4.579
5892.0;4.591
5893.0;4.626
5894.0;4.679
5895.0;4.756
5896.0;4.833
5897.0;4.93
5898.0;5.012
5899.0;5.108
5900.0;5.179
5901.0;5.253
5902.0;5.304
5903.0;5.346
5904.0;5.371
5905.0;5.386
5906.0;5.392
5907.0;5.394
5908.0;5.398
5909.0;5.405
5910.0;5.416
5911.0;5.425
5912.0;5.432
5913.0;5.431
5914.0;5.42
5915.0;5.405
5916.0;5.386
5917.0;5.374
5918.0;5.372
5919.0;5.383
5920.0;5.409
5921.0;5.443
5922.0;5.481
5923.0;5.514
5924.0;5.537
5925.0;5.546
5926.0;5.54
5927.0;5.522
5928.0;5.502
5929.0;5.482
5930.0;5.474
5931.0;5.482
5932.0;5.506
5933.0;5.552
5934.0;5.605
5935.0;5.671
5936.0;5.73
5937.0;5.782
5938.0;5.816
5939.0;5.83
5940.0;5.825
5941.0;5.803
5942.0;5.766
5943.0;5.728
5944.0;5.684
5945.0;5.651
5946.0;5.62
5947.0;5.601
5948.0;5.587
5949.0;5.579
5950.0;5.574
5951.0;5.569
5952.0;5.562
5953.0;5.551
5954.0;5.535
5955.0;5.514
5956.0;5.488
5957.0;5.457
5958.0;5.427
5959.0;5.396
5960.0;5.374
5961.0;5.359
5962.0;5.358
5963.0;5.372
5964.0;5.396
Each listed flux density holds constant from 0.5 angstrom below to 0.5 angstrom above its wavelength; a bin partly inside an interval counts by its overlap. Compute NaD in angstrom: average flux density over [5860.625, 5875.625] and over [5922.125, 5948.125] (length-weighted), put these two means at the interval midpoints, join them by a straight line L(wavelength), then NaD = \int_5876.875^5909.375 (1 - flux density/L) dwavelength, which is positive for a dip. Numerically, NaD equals 3.0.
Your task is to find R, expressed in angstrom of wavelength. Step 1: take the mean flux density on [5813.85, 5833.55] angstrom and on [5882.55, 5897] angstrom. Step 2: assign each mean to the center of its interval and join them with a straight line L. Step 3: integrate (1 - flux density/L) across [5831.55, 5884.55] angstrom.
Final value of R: -2.2 angstrom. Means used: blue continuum 5.93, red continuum 4.8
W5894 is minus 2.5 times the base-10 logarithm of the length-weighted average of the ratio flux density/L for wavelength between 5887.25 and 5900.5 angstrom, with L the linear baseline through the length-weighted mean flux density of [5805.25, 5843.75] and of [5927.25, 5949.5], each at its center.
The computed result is 0.19 mag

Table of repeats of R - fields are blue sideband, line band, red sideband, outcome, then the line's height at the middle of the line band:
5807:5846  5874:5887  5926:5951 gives 0.8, 5.72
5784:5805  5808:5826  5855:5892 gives -0.8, 5.64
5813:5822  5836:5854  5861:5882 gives 0.9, 5.73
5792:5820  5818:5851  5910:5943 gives 0.2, 5.74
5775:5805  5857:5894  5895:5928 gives 0.9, 5.49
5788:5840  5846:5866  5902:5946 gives 0.7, 5.71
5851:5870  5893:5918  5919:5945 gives 1.6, 5.6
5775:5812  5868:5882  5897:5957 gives 0.1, 5.63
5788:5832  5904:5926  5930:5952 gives 1.0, 5.69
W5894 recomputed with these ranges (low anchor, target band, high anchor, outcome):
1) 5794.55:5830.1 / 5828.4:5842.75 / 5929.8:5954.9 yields 0.01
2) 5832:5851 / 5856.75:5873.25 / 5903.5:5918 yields -0.03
